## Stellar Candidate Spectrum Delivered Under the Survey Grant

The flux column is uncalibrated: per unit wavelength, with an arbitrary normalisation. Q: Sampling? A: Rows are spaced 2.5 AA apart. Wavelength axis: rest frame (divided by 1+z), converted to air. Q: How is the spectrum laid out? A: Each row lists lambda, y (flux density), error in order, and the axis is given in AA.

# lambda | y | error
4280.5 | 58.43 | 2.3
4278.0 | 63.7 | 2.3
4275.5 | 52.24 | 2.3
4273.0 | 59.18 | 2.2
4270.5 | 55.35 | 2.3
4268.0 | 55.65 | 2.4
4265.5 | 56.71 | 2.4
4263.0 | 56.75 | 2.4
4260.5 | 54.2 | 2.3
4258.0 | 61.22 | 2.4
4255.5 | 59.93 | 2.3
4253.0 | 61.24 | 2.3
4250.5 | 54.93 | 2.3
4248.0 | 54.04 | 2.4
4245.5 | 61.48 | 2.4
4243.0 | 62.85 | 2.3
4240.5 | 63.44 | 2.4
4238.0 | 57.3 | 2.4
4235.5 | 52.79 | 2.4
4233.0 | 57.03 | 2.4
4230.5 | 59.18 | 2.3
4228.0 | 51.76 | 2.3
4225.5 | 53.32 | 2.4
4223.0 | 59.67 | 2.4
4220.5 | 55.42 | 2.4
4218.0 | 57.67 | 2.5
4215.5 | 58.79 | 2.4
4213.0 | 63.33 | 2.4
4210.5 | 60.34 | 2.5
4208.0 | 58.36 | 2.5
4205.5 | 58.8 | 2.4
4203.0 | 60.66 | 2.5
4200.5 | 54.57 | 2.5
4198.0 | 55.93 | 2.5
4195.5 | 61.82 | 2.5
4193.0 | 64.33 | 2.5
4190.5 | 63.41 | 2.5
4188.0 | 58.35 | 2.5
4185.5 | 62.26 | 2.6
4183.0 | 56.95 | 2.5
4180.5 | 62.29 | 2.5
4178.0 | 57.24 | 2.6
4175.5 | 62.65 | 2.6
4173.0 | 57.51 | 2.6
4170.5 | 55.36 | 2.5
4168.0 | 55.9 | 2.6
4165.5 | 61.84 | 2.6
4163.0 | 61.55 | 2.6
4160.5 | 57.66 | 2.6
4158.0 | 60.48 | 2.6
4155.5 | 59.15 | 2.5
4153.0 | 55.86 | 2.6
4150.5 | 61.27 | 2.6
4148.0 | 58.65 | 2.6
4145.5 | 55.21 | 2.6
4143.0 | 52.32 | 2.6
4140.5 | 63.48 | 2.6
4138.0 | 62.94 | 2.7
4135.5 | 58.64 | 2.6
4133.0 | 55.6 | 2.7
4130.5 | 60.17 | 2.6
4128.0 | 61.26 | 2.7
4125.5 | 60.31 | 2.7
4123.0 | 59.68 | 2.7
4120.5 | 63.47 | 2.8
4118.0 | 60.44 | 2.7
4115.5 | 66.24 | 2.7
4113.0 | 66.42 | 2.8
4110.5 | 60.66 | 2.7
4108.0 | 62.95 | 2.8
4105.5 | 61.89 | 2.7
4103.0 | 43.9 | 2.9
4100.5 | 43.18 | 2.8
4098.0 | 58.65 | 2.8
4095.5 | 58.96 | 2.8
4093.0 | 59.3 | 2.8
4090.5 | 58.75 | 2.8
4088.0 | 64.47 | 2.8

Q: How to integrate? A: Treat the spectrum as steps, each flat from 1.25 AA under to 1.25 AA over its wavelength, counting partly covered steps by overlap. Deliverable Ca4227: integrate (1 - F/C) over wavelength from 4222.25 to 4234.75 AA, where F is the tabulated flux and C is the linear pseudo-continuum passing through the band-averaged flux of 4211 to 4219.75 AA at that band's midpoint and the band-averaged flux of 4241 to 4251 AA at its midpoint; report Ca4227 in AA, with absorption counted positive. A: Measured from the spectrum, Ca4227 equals 0.7 AA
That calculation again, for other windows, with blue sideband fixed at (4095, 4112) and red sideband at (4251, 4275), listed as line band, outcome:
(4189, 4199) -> -0.8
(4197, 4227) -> -0.6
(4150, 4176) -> -1.1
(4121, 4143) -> -1.5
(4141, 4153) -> -0.2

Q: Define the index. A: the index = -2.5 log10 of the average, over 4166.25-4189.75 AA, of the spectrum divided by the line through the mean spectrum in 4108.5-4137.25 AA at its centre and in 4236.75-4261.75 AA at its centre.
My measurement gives 0.03 mag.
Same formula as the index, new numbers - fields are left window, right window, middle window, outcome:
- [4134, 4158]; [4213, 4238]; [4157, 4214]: -0.04 mag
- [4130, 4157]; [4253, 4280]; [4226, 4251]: 0.01 mag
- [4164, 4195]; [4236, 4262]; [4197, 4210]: 0.03 mag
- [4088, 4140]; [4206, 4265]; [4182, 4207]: -0.02 mag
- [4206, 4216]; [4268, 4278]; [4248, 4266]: 0.00 mag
